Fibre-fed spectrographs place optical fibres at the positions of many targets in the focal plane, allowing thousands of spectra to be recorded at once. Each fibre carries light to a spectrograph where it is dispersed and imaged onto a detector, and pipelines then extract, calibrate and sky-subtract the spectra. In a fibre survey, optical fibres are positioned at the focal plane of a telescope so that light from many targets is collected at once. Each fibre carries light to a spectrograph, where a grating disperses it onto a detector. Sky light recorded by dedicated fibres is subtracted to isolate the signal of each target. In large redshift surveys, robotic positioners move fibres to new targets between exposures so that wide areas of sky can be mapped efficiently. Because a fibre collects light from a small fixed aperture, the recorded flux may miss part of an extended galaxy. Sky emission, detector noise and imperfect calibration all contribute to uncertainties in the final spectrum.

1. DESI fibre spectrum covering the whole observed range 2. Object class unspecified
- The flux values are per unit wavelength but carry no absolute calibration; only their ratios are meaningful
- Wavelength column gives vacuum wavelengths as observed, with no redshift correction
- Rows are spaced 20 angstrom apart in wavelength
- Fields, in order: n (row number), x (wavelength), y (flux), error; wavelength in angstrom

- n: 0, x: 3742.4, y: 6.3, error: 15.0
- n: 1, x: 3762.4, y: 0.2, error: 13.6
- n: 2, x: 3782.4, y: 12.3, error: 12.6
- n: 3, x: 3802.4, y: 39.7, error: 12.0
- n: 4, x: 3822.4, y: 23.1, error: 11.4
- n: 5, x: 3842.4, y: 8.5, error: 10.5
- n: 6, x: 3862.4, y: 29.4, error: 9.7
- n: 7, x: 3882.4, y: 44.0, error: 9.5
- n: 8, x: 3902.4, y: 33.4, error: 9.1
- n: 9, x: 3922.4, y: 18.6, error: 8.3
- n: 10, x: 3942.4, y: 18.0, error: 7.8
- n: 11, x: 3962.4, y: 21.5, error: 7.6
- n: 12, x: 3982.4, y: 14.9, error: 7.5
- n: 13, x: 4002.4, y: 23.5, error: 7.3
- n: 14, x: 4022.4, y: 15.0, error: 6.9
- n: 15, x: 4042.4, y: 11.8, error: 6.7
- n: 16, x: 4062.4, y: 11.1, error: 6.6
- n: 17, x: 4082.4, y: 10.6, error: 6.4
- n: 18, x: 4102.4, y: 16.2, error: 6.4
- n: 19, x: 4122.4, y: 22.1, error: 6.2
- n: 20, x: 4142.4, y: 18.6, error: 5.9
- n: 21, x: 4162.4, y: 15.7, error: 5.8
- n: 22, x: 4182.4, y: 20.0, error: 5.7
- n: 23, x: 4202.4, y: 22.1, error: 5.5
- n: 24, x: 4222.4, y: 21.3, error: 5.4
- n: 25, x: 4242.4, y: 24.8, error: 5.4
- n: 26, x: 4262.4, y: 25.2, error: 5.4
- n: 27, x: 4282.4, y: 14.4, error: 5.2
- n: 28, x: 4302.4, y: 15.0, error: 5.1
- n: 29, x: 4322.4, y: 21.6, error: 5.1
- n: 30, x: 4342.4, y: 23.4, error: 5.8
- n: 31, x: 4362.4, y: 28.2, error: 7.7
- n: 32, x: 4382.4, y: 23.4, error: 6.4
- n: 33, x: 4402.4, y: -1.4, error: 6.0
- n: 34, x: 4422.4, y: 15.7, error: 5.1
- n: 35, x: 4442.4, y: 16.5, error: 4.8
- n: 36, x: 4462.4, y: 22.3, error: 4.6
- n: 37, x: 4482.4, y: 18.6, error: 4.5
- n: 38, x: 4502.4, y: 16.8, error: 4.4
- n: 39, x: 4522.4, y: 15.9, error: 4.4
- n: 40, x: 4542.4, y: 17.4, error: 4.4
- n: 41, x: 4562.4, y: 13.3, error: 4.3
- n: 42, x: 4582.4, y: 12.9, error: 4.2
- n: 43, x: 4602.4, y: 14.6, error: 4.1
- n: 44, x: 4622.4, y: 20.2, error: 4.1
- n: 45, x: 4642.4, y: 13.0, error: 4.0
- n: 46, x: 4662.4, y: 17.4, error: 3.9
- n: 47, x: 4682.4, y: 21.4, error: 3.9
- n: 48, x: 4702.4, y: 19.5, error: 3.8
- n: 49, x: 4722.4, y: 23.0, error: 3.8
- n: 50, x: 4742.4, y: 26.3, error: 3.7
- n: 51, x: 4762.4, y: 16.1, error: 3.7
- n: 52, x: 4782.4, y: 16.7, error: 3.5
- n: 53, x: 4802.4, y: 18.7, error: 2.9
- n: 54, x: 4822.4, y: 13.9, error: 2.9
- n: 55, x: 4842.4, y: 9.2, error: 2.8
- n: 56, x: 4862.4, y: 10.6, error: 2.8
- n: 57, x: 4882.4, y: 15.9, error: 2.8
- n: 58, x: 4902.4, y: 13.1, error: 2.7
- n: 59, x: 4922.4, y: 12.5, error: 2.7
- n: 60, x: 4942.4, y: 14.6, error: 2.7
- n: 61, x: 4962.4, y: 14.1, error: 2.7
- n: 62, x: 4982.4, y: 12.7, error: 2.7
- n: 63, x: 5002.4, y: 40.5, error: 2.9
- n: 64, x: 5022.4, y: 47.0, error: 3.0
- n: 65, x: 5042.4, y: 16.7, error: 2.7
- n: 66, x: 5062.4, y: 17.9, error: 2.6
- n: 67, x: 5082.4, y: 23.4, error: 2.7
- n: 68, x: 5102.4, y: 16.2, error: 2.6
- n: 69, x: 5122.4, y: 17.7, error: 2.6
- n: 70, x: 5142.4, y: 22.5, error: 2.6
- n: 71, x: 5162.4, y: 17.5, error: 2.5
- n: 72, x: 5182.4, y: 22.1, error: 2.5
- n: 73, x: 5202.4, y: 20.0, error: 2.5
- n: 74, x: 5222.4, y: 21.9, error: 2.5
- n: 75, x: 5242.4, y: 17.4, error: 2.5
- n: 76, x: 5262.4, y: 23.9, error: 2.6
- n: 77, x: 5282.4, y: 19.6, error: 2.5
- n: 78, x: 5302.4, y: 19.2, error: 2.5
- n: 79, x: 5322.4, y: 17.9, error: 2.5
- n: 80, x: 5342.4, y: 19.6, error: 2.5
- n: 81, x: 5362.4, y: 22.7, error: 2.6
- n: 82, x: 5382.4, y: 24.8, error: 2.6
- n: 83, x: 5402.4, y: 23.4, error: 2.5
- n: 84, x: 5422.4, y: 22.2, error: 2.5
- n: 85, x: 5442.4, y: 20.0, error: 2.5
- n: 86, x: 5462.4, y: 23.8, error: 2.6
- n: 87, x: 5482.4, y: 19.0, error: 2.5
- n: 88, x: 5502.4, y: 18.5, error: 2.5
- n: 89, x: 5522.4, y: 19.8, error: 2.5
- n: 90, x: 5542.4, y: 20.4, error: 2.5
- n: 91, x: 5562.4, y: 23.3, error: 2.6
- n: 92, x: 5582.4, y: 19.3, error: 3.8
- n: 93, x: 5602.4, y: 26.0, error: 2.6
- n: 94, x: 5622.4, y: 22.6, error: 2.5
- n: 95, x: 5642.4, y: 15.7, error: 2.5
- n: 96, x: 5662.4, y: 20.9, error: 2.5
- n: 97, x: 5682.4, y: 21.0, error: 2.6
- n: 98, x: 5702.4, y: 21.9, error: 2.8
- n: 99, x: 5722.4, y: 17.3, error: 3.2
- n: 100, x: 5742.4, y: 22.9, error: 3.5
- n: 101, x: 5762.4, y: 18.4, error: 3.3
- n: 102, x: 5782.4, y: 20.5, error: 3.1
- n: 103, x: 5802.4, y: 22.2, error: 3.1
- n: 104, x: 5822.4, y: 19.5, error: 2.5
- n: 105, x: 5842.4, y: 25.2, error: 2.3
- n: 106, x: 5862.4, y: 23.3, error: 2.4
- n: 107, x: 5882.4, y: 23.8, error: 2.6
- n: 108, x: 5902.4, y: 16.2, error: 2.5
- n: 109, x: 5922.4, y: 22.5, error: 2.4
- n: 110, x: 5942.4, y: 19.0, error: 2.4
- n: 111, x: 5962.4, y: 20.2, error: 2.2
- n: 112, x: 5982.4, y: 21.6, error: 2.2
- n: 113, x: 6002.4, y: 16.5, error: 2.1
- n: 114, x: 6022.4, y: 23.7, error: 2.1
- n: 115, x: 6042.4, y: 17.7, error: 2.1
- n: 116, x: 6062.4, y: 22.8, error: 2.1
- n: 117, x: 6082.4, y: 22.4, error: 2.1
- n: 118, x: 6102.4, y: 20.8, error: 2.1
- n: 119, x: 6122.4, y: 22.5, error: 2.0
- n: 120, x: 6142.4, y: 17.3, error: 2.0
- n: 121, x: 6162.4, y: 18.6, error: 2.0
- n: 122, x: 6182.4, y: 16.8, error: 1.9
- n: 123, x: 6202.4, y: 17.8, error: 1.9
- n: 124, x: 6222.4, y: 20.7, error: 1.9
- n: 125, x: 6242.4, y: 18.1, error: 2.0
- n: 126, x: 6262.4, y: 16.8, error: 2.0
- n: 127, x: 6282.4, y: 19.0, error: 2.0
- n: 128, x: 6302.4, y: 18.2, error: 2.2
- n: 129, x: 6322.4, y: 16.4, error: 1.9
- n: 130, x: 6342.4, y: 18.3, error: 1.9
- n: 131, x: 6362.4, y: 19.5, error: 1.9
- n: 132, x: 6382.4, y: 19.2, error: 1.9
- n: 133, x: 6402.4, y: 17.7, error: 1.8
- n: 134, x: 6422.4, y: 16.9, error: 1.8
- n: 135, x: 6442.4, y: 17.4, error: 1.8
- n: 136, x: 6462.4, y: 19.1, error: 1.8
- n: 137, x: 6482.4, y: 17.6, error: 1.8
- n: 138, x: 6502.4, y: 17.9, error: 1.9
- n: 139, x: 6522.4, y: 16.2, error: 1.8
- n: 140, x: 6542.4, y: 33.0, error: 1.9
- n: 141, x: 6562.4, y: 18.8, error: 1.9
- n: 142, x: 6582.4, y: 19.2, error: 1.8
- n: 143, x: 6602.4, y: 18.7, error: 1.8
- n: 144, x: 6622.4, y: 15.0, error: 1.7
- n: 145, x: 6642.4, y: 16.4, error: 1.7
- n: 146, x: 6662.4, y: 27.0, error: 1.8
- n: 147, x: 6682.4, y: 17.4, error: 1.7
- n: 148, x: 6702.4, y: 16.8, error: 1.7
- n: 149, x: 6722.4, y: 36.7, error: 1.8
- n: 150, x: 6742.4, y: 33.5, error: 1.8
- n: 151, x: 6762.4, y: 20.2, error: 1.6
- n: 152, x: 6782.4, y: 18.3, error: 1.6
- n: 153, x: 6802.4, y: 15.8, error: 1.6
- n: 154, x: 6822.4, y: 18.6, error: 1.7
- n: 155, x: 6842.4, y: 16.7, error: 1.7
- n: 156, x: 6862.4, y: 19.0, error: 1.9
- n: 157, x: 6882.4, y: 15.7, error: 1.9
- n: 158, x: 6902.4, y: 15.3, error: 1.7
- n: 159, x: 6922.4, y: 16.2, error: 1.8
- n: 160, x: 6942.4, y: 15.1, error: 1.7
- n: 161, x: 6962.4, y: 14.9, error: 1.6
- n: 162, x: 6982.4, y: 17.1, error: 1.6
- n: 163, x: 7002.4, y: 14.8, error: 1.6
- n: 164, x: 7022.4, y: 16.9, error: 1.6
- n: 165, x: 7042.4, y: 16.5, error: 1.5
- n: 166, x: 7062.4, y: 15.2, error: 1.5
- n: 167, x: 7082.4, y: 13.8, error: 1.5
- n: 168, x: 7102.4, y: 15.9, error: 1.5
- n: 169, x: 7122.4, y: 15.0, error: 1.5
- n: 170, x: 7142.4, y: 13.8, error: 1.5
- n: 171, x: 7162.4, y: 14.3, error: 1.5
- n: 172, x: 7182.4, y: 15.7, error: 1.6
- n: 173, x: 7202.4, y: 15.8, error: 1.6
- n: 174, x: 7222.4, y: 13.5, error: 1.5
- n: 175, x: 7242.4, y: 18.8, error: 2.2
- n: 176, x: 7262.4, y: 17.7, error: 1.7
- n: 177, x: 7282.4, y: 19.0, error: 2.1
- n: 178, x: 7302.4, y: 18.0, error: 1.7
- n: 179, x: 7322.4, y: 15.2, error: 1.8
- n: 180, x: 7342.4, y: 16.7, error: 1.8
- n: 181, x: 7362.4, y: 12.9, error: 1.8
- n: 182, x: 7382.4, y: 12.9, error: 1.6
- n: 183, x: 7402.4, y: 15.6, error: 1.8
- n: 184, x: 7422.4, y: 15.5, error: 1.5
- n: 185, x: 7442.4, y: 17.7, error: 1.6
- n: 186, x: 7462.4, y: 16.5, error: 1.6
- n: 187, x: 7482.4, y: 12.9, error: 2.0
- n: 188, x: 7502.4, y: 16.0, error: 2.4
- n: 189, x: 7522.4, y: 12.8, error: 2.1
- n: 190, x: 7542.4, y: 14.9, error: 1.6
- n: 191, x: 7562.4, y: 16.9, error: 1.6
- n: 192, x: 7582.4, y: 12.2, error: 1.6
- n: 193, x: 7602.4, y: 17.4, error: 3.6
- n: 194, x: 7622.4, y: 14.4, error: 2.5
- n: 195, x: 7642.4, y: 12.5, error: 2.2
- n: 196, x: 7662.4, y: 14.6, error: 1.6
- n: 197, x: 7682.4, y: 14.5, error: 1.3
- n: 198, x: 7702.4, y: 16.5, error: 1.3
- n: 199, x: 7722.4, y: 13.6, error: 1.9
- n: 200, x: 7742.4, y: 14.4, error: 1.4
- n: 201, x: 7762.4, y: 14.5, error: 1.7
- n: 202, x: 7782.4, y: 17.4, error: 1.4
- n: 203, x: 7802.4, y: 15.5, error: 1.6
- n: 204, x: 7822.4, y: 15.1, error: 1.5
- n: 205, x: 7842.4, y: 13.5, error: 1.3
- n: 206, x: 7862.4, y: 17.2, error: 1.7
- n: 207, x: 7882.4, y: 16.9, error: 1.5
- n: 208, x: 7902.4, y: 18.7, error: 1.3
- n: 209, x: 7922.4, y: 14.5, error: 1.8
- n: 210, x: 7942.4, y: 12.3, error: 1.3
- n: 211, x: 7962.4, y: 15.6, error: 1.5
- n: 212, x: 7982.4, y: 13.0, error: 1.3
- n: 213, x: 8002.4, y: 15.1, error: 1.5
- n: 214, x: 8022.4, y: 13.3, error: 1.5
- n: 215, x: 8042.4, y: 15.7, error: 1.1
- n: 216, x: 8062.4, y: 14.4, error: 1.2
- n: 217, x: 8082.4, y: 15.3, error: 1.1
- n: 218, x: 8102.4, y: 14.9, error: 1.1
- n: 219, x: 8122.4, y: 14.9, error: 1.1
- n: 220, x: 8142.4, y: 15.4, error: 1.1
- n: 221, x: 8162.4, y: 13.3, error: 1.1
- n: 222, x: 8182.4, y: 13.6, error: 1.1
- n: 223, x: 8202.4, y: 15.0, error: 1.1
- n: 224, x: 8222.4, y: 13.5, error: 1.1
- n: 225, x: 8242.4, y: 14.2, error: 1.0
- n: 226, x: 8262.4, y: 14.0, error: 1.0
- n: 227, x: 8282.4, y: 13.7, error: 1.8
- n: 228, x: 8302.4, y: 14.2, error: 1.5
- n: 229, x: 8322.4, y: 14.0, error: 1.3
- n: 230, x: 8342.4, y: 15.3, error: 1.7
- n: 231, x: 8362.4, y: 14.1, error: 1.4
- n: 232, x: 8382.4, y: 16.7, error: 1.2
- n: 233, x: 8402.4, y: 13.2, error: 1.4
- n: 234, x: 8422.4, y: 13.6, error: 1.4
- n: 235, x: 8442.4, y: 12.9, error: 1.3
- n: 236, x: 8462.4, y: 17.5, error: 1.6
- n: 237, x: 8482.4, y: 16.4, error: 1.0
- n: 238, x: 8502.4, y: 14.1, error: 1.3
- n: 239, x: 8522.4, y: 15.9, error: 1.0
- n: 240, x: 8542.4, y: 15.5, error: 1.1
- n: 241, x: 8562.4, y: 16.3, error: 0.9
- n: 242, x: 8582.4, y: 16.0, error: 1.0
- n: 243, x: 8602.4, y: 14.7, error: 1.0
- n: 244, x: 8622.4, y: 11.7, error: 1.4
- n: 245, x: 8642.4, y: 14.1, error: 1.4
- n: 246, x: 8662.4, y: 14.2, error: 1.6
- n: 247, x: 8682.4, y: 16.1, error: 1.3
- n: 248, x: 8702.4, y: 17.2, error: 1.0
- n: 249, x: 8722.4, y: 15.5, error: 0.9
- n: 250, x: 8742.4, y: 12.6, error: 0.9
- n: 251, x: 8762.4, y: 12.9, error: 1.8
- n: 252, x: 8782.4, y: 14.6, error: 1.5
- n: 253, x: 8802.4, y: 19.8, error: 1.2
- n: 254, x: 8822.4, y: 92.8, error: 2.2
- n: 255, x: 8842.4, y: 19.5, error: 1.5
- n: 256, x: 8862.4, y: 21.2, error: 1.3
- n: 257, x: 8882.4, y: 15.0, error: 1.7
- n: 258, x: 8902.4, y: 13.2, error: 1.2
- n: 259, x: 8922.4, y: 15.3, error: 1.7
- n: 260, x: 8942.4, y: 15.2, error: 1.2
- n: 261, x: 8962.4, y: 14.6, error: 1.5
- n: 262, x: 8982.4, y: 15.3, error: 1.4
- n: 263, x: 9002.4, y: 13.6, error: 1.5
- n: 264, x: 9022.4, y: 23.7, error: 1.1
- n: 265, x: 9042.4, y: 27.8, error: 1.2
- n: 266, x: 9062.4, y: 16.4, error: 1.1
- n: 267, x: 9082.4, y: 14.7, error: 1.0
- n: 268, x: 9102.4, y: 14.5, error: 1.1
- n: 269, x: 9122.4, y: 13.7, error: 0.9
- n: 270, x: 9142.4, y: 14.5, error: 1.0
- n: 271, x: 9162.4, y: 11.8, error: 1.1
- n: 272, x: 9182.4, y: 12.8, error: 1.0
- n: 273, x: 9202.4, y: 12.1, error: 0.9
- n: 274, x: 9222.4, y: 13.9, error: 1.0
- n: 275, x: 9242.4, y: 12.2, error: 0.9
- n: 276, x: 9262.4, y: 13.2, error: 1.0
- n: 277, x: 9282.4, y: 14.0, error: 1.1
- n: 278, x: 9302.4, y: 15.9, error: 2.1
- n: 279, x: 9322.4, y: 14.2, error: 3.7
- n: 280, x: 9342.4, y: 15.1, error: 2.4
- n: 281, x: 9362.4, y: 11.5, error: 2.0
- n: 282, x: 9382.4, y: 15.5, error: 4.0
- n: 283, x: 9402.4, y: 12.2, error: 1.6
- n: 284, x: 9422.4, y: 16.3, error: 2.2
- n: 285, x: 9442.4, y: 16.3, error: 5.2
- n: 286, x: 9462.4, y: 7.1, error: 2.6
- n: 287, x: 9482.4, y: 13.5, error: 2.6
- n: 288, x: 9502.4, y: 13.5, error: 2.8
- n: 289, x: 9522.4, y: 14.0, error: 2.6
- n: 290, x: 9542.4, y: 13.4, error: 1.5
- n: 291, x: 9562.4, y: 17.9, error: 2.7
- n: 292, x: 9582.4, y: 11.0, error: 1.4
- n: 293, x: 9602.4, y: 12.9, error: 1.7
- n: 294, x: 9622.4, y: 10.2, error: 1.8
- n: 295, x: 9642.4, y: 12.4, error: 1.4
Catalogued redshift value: 0.34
